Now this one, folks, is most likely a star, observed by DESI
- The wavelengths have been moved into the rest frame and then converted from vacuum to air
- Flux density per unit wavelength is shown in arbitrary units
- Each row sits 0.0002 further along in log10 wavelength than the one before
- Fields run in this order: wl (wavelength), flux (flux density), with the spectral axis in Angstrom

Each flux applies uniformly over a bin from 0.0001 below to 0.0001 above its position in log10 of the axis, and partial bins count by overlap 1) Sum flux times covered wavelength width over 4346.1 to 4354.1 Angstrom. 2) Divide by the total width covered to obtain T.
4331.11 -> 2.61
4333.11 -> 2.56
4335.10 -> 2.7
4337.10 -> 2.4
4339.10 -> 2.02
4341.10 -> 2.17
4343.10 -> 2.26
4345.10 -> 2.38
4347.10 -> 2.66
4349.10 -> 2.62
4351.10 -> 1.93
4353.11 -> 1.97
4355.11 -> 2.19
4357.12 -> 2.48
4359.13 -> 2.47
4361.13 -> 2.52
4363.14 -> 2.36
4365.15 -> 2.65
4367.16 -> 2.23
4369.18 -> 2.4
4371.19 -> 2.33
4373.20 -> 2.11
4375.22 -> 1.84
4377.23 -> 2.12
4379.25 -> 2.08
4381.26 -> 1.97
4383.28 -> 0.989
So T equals 2.3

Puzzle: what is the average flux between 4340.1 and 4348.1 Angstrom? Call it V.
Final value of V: 2.37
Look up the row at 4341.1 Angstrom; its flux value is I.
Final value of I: 2.17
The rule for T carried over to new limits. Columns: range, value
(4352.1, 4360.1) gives 2.27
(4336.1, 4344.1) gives 2.21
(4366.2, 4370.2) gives 2.31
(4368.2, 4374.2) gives 2.28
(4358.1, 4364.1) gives 2.45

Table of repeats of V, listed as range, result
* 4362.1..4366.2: 2.5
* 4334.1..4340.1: 2.37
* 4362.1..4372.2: 2.39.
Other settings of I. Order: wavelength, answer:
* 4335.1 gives 2.7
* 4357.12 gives 2.48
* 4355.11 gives 2.19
